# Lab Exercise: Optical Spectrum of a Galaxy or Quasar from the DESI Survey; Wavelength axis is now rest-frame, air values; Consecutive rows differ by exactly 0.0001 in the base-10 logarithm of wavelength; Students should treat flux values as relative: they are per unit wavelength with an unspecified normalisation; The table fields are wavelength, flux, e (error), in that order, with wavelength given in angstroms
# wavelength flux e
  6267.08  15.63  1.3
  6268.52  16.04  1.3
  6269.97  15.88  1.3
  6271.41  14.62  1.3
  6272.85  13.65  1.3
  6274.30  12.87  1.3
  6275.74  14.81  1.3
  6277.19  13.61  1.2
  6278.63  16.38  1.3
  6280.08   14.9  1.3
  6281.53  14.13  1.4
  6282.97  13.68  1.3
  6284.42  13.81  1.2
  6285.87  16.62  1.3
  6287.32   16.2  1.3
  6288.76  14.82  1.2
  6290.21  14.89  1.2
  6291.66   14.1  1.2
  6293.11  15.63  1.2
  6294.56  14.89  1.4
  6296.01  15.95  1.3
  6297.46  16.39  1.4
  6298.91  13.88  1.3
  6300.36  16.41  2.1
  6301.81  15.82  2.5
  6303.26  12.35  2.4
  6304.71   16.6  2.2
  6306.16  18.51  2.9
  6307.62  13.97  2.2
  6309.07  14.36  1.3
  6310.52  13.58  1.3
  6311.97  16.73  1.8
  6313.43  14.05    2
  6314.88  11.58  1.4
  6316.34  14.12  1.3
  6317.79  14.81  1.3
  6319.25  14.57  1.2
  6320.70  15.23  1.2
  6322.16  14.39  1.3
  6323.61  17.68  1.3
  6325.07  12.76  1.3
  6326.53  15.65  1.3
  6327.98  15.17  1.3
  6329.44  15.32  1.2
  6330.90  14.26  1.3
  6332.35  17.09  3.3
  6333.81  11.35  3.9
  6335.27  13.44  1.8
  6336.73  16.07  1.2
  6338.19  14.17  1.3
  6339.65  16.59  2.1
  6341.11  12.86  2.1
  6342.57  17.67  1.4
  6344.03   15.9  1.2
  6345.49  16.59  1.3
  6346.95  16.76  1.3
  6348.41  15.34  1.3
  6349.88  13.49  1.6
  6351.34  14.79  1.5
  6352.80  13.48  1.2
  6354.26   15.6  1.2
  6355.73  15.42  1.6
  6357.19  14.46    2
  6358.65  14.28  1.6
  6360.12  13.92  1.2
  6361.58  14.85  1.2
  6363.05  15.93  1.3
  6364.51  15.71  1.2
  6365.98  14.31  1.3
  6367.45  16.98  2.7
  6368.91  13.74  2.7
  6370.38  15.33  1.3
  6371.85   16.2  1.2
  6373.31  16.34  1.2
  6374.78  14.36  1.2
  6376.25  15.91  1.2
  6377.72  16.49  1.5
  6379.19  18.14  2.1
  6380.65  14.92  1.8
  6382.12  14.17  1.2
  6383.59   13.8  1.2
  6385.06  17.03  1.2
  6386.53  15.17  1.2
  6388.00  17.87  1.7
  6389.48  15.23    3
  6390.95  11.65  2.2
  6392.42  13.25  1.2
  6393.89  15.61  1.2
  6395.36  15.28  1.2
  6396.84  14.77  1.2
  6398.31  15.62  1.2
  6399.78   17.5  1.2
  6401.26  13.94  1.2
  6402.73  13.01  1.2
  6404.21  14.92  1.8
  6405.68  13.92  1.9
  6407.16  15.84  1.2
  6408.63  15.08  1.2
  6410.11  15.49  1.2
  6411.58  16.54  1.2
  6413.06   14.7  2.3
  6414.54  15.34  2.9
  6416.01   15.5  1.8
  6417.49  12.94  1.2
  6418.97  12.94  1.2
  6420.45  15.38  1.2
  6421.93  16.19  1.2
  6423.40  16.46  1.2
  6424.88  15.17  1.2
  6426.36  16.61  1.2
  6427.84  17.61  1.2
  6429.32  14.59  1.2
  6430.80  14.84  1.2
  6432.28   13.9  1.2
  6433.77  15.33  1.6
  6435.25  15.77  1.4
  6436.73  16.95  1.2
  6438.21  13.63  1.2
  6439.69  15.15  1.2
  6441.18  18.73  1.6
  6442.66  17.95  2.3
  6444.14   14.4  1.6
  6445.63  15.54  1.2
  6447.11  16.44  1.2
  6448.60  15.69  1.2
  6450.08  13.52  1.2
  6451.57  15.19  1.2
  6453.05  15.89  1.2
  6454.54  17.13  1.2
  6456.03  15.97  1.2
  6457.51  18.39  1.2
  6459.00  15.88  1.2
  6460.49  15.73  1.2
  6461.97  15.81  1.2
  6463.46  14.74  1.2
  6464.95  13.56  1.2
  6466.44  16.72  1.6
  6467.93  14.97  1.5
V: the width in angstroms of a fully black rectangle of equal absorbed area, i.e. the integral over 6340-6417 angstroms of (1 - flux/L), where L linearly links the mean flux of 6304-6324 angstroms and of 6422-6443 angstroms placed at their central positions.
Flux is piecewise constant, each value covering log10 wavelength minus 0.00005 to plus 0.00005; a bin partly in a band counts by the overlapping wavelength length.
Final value 1.2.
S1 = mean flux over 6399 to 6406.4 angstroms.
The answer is 14.7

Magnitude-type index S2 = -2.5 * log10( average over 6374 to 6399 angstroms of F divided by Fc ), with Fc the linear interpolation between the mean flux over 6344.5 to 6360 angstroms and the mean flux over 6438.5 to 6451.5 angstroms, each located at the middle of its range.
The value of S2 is 0.003 mag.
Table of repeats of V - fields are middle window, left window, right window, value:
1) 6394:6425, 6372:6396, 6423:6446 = 0.97 angstroms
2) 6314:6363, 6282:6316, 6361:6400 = 1.05 angstroms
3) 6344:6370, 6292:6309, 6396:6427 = 0.35 angstroms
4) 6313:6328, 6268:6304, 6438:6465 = 0.56 angstroms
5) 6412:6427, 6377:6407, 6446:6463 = 0.33 angstroms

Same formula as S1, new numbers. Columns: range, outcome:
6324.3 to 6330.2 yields 14.7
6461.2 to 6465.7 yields 14.7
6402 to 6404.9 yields 13.9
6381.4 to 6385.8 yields 15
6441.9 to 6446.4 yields 16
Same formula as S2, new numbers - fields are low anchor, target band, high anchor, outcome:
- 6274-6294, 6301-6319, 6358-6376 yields 0.01 mag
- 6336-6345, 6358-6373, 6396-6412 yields 0.02 mag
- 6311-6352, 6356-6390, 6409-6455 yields -0.02 mag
